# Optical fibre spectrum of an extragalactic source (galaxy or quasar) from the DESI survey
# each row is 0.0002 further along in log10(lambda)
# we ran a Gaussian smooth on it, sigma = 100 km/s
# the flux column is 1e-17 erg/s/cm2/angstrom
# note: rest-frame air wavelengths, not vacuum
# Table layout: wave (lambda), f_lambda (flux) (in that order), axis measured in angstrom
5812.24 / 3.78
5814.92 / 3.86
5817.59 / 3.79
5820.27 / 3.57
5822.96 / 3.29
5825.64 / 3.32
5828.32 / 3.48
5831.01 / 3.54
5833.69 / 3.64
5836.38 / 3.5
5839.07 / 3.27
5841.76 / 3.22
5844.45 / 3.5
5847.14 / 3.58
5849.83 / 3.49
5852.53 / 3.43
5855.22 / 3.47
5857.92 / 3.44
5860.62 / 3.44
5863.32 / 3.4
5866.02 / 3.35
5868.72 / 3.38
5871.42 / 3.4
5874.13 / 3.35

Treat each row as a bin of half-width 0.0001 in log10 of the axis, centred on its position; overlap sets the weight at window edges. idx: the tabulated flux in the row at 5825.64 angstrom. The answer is 3.32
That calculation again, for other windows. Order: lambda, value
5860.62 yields 3.44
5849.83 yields 3.49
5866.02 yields 3.35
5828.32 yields 3.48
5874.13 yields 3.35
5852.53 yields 3.43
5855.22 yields 3.47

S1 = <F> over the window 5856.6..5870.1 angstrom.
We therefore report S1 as 3.4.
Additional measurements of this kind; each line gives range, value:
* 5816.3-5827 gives 3.49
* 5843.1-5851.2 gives 3.52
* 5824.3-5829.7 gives 3.4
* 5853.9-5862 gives 3.45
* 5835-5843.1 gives 3.33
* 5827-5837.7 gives 3.54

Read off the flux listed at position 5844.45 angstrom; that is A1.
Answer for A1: 3.5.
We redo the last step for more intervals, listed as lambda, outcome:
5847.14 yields 3.58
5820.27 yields 3.57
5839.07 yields 3.27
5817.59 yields 3.79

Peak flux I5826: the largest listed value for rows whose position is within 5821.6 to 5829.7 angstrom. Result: 3.48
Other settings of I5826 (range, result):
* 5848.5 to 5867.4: 3.49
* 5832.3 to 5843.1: 3.64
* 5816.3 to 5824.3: 3.79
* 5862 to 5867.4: 3.4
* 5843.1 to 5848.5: 3.58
